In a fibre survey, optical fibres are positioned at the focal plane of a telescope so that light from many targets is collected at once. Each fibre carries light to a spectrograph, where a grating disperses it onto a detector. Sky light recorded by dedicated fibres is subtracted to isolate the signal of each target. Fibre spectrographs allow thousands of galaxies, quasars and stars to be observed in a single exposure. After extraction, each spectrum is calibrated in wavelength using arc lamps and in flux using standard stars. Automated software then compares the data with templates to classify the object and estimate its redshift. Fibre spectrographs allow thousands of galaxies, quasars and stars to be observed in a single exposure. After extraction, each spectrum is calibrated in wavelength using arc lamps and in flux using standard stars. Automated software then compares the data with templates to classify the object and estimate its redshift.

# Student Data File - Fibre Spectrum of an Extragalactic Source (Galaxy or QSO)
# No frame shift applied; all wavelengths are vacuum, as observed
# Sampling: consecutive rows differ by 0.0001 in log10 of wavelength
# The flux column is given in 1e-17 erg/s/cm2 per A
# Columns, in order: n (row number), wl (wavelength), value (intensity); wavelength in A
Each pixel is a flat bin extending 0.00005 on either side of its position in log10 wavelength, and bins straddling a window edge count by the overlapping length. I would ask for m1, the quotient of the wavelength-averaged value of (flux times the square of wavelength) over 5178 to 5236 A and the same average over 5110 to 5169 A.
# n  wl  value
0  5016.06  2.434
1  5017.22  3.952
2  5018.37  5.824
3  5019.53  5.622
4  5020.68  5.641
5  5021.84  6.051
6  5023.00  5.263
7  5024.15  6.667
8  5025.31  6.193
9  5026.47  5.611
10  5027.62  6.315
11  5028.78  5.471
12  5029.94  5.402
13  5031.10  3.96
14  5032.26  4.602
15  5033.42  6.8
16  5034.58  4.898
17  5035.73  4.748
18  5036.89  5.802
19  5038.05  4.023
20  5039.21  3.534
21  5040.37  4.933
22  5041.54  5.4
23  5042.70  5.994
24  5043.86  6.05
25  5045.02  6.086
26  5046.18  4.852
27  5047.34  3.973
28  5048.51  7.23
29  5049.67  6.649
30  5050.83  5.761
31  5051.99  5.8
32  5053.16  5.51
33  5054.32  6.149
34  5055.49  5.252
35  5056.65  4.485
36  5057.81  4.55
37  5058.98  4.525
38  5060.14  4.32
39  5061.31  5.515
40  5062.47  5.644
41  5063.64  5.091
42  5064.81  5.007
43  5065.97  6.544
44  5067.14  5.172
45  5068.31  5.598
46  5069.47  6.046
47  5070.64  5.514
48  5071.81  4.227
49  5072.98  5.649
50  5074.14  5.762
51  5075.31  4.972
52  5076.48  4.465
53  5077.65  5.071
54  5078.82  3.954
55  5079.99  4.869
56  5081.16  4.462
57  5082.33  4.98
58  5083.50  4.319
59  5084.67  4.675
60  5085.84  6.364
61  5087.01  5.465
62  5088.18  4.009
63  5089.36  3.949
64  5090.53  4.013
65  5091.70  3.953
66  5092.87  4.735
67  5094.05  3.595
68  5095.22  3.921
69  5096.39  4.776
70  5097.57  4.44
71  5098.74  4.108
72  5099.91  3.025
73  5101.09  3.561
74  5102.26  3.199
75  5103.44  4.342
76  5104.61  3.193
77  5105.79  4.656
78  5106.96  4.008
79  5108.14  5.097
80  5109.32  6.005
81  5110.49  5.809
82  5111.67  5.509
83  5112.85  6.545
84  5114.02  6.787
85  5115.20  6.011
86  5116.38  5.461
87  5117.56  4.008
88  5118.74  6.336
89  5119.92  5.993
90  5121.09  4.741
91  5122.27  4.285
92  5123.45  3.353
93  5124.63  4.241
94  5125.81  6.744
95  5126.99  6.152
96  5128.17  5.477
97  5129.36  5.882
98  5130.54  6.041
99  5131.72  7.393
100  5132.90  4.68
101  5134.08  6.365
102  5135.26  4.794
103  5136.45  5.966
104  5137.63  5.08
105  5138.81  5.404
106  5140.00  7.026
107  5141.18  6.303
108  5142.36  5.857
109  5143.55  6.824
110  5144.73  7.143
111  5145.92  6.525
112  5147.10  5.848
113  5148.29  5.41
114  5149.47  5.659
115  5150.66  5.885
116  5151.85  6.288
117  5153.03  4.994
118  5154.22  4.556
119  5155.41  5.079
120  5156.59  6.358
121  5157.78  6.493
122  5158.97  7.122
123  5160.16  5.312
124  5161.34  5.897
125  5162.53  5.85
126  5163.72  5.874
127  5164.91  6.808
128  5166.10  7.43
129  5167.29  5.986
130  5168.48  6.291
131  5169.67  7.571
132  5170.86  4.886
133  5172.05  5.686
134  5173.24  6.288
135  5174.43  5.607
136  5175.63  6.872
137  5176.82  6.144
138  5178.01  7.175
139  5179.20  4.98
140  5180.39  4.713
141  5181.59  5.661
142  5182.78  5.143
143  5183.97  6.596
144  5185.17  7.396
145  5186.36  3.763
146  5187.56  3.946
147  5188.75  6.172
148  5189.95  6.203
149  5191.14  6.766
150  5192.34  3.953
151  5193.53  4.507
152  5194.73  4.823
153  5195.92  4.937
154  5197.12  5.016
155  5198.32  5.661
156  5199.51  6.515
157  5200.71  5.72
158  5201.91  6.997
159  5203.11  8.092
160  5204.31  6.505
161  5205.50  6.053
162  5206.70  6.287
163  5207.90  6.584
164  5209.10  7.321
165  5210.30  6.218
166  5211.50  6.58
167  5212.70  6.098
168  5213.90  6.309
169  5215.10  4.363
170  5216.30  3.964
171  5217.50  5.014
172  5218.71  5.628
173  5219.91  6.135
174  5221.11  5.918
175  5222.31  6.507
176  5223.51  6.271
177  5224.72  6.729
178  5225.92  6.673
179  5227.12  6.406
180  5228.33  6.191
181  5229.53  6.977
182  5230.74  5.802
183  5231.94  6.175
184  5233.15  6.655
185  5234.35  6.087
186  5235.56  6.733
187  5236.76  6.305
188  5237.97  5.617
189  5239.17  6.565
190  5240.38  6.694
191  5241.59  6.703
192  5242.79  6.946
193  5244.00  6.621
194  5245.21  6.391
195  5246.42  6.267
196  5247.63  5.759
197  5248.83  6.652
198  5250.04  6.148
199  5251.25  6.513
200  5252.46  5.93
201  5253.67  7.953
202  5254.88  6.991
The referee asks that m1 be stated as 1.04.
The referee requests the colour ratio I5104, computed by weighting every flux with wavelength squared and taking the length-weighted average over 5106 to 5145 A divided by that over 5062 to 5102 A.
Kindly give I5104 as 1.21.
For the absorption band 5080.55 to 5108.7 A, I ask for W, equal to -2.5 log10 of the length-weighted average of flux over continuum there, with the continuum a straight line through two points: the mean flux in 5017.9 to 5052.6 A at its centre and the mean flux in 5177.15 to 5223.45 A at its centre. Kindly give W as 0.293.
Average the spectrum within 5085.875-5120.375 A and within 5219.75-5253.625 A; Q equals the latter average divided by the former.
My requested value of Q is 1.35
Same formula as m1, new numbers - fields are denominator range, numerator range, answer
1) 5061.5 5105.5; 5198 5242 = 1.41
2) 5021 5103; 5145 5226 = 1.23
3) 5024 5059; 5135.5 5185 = 1.17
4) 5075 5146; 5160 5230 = 1.21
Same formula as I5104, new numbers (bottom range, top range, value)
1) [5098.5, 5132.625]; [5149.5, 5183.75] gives 1.19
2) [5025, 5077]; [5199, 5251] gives 1.26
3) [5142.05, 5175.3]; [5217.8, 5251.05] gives 1.08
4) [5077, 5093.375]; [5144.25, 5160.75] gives 1.31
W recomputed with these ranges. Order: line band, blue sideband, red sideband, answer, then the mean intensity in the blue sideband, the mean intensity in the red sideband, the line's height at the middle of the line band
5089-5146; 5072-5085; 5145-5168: 0.05 mag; 4.82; 5.98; 5.4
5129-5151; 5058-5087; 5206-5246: -0.08 mag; 5.11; 6.23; 5.6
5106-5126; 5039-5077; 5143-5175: 0.09 mag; 5.36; 6.06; 5.76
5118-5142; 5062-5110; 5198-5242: -0.08 mag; 4.69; 6.25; 5.2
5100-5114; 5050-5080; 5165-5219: 0.15 mag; 5.23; 5.89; 5.45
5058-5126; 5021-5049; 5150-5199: 0.15 mag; 5.41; 5.77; 5.56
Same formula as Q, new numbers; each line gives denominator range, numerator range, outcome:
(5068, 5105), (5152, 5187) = 1.31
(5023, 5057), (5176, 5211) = 1.08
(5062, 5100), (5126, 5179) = 1.26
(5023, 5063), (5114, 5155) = 1.06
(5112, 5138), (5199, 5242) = 1.12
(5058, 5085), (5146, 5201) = 1.14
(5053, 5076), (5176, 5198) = 1.04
